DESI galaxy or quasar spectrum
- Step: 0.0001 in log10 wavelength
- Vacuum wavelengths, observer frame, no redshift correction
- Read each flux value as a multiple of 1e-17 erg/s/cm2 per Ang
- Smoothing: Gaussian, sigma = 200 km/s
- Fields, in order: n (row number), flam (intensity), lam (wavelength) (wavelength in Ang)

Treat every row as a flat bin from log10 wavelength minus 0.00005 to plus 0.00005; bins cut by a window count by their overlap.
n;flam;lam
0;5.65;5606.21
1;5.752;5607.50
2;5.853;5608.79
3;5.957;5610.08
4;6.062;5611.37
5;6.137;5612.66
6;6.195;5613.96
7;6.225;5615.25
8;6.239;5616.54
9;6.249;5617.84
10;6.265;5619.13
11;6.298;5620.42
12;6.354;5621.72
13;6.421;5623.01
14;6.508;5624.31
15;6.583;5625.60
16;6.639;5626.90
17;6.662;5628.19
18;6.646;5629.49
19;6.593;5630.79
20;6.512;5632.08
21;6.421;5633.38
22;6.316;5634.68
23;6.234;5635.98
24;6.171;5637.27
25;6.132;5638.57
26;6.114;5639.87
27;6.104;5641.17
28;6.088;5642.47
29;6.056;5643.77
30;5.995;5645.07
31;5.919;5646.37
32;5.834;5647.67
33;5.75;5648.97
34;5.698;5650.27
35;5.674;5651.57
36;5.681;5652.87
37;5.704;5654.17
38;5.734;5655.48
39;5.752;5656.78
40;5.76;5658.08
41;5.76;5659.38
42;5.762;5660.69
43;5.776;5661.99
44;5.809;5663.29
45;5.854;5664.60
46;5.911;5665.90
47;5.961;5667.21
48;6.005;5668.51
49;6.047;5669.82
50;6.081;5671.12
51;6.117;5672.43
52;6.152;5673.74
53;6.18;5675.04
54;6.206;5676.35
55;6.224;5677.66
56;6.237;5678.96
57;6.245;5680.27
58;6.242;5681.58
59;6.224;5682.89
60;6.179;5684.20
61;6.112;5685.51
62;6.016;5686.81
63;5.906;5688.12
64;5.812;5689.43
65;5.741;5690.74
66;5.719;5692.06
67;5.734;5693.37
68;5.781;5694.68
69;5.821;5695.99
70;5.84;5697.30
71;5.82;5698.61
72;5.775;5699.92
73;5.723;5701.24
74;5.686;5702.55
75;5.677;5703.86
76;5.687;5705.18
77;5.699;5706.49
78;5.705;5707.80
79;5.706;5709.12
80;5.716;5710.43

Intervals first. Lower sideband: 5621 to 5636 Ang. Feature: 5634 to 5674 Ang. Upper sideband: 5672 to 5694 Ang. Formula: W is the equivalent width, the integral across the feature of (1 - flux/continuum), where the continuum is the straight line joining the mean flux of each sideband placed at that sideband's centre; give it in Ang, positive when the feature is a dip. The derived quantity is 2.3 Ang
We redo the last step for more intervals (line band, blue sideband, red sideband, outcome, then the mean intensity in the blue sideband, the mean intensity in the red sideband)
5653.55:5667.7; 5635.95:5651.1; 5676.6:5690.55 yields 0.6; 6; 6.11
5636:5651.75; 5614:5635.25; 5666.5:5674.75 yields 0.7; 6.43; 6.06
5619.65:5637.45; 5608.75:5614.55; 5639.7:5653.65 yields -1.4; 6.06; 5.89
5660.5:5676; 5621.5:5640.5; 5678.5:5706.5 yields 0.3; 6.42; 5.9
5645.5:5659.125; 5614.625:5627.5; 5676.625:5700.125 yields 1.0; 6.38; 5.98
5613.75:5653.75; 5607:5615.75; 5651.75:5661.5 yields -2.2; 6.03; 5.73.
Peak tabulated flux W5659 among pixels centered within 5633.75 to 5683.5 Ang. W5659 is 6.316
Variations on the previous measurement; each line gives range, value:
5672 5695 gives 6.245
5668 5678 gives 6.224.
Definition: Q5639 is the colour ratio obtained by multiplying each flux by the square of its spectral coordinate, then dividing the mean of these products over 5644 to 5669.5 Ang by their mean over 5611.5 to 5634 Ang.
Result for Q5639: 0.92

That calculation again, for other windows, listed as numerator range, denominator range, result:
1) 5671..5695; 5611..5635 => 0.97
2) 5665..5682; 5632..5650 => 1.02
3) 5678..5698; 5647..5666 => 1.05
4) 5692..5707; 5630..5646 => 0.94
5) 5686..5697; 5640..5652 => 1.00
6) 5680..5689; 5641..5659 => 1.06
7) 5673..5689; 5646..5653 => 1.08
